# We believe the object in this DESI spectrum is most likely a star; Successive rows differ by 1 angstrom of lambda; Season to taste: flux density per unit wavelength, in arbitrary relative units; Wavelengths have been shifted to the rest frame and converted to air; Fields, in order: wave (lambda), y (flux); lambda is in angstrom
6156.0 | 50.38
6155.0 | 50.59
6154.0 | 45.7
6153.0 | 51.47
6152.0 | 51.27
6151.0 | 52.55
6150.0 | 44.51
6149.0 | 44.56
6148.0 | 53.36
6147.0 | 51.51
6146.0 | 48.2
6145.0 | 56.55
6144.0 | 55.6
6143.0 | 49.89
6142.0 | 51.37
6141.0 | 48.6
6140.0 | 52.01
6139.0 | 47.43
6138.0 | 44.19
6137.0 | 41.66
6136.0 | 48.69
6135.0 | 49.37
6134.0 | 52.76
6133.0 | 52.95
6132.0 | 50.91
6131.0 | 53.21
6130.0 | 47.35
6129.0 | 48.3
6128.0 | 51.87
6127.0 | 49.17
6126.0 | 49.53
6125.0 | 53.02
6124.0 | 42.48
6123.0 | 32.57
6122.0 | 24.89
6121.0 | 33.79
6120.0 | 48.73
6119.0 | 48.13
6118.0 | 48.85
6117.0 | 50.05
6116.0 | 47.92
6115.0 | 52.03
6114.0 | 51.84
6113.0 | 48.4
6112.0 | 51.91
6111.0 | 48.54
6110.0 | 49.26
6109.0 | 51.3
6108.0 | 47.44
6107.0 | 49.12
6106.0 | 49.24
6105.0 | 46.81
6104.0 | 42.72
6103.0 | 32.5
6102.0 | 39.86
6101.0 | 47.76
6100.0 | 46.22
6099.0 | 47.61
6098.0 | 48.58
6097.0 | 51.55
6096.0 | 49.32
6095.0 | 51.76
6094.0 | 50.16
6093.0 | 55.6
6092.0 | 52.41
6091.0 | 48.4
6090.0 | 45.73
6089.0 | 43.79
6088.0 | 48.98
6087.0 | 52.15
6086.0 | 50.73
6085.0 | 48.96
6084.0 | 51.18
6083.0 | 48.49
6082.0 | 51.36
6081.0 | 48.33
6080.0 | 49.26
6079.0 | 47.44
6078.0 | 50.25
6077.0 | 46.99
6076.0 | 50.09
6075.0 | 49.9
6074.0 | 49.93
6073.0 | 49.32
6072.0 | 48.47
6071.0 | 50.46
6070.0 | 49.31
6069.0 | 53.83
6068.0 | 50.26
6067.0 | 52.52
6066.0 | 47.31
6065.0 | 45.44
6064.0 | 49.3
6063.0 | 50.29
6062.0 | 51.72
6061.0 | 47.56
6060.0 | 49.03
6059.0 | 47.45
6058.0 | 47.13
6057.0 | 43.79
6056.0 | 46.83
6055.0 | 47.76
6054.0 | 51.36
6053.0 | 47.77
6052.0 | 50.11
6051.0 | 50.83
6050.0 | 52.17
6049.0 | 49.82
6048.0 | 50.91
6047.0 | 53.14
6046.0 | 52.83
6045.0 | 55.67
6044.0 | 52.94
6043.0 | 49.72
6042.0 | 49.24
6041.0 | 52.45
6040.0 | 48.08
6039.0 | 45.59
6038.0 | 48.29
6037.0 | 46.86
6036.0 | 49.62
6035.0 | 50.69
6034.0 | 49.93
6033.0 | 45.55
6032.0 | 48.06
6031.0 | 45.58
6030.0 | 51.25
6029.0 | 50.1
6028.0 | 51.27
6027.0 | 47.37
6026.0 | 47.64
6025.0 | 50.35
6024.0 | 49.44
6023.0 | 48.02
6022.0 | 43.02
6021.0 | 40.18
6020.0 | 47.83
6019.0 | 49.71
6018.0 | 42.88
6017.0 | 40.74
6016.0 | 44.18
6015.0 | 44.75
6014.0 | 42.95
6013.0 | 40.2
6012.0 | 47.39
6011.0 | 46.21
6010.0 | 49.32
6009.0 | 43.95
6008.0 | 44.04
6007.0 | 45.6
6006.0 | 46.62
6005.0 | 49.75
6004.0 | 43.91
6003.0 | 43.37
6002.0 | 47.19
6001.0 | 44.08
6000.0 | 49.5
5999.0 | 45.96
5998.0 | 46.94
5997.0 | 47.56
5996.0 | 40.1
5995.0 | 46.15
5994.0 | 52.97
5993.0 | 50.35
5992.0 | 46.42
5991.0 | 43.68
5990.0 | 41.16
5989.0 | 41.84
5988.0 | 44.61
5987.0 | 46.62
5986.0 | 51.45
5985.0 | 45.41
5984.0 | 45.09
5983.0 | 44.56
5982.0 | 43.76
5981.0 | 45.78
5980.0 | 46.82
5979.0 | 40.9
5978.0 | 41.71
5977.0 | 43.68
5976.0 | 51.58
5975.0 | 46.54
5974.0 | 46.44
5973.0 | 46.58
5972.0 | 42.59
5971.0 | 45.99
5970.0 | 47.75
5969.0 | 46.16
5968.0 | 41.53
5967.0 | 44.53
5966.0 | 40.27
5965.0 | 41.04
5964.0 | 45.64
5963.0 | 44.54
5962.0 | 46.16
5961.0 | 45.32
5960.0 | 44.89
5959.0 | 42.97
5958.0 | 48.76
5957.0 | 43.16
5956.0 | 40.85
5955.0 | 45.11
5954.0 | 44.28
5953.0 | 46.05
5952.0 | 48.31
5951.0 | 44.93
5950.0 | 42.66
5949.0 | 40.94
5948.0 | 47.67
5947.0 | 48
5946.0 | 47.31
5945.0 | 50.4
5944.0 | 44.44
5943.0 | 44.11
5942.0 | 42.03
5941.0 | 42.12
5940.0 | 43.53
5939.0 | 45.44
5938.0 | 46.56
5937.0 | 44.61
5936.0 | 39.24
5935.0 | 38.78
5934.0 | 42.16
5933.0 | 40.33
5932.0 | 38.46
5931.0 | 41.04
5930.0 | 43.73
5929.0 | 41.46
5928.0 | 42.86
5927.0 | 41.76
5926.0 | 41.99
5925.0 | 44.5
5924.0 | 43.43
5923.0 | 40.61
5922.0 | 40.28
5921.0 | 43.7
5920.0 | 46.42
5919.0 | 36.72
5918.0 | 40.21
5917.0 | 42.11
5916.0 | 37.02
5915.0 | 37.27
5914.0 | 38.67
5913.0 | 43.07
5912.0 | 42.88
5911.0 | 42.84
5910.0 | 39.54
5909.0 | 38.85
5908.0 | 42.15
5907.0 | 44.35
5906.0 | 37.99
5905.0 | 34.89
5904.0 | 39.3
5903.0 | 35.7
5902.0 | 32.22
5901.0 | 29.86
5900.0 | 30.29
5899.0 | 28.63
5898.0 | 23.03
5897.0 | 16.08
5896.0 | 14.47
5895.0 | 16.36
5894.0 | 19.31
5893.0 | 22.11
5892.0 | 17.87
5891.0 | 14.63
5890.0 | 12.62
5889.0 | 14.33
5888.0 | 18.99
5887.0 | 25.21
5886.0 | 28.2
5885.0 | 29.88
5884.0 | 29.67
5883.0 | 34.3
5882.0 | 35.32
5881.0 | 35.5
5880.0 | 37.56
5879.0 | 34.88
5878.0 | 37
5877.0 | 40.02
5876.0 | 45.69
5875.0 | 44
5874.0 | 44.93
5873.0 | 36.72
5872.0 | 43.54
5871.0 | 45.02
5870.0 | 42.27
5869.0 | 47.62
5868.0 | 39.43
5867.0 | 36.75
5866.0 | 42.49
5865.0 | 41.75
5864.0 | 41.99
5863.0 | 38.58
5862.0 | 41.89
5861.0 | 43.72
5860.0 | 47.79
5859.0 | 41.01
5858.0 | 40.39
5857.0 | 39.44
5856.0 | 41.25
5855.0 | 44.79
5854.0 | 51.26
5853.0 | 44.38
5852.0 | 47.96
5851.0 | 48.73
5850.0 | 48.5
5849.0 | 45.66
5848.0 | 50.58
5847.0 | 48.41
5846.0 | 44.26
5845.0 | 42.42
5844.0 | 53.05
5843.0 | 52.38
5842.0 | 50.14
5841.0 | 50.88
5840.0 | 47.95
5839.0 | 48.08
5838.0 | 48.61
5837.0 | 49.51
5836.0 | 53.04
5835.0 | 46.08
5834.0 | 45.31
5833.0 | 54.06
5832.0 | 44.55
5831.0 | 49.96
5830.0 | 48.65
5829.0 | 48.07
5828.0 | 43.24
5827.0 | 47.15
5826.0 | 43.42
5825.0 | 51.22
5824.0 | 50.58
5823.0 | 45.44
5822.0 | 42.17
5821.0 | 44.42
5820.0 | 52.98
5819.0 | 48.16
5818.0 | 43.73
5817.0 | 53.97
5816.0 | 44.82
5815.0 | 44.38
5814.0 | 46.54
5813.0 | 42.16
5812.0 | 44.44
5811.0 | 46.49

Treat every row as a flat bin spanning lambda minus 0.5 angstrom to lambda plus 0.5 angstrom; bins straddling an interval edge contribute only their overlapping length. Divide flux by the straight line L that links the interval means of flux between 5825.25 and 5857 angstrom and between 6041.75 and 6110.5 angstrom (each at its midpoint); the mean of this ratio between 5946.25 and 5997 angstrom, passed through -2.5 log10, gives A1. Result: 0.08 mag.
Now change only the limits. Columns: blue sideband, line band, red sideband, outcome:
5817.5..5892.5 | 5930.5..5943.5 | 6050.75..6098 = 0.06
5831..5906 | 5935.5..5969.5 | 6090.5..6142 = -0.08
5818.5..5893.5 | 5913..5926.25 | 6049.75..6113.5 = 0.07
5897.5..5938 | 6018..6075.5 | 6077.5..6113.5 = -0.07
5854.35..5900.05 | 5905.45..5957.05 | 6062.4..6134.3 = -0.14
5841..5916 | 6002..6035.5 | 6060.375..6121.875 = -0.04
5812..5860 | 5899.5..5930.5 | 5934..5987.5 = 0.15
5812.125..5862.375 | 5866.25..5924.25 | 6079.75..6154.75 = 0.35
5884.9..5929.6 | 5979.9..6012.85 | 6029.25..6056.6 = -0.05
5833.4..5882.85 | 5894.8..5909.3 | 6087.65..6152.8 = 0.40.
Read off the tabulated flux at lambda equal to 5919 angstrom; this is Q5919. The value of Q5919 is 36.72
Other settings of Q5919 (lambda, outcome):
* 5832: 44.55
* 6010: 49.32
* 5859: 41.01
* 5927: 41.76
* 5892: 17.87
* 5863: 38.58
